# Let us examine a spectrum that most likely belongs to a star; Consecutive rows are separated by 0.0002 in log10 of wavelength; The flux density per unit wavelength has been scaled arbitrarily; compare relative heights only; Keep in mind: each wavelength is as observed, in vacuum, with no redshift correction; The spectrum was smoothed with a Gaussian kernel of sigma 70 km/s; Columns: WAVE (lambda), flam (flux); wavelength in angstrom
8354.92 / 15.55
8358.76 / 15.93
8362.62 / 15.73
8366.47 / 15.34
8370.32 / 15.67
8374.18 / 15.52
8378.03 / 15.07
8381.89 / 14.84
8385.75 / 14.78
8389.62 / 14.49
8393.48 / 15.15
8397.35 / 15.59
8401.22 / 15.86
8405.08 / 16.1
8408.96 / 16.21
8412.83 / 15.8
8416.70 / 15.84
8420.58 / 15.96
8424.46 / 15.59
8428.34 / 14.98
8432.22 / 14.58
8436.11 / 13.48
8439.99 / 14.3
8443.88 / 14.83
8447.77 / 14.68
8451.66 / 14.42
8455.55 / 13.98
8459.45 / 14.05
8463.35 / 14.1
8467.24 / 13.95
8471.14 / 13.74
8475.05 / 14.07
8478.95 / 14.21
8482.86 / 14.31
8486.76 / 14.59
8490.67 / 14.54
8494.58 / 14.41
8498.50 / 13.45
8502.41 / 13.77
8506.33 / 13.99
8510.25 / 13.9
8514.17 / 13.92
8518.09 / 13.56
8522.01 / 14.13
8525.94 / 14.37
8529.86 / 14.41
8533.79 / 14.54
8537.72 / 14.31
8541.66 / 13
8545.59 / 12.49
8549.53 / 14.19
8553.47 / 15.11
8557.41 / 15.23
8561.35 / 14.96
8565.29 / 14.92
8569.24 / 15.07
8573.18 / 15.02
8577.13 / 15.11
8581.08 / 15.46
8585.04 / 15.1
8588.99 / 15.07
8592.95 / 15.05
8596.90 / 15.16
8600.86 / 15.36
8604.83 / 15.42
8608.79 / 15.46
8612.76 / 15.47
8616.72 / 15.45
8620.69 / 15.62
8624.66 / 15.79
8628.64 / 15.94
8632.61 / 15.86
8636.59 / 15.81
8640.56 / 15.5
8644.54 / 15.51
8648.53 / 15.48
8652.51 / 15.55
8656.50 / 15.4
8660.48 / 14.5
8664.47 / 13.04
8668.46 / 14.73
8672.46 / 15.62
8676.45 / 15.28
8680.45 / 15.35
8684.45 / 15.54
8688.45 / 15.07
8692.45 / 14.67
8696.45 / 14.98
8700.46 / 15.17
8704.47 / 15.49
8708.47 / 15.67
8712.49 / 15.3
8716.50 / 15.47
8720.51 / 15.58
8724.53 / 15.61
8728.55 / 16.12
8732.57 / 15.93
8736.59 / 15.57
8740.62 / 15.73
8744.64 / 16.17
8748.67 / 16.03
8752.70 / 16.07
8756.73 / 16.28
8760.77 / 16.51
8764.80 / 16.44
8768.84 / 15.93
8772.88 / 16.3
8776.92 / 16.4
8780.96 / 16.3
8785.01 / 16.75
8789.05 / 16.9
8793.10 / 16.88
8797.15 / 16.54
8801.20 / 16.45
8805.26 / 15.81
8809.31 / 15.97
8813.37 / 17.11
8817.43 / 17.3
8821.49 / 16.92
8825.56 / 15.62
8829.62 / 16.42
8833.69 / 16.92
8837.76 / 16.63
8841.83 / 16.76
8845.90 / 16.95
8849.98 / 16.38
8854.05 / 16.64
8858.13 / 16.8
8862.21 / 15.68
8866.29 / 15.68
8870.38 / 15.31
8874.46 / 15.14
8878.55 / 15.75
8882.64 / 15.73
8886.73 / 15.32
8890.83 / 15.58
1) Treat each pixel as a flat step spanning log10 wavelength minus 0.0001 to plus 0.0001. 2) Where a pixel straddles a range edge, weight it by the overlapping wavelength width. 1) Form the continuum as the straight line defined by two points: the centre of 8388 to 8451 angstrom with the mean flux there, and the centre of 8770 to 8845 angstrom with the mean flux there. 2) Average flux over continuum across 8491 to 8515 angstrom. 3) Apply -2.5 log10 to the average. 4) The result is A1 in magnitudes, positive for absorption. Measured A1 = 0.11 mag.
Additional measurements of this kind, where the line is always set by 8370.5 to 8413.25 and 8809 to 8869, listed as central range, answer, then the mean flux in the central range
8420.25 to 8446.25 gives 0.054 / 14.7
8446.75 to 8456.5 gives 0.085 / 14.4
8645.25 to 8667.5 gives 0.086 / 14.8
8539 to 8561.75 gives 0.123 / 14.1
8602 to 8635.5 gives 0.024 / 15.6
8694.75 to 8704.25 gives 0.071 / 15.1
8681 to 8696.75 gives 0.072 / 15.1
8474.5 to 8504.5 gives 0.107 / 14.2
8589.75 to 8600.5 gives 0.053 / 15.1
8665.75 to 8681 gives 0.068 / 15.1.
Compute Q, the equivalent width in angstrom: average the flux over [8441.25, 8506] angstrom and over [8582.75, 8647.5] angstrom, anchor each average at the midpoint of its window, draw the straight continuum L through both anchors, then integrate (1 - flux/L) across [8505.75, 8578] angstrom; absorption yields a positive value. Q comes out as 2.4 angstrom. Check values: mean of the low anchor 14.2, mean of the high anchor 15.5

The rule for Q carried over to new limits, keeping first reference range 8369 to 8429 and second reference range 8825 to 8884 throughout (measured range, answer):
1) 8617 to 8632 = 0.1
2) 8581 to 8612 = 1.0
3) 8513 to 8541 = 2.8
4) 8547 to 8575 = 1.5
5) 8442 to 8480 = 3.3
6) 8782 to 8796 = -0.6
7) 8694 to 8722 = 1.0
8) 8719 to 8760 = 0.2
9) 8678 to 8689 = 0.4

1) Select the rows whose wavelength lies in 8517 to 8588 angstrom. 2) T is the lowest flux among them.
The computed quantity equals 12.49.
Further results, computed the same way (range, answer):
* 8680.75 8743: 14.67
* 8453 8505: 13.45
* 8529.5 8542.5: 13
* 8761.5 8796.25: 15.93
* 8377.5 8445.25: 13.48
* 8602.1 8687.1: 13.04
